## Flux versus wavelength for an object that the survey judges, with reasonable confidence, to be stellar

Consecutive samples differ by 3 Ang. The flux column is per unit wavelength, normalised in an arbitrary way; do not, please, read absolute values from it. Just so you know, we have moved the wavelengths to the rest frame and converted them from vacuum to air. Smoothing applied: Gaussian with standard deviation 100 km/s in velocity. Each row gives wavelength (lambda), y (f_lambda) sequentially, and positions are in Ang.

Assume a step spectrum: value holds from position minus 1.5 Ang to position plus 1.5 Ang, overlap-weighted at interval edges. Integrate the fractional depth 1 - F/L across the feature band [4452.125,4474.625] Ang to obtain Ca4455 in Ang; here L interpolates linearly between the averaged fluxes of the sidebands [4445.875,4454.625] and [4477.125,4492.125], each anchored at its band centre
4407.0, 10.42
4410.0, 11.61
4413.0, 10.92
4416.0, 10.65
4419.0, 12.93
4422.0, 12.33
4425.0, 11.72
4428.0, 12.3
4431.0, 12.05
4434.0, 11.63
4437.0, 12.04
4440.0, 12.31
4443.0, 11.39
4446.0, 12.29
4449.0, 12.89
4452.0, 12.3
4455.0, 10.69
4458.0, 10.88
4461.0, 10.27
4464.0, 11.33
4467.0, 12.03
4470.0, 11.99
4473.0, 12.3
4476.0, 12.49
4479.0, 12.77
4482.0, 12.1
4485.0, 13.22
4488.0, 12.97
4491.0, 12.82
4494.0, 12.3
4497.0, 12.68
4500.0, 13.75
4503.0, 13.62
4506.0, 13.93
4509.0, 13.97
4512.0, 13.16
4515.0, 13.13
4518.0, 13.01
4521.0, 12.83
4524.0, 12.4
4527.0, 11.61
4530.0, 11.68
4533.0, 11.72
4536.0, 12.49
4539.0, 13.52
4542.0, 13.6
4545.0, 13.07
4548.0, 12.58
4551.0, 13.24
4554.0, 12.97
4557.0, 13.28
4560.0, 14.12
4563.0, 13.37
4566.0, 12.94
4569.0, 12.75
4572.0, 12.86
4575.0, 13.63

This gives 1.91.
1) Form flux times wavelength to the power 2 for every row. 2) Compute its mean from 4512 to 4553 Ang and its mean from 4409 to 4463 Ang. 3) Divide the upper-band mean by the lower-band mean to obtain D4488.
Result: 1.1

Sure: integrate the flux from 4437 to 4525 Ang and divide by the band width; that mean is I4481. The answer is 12.5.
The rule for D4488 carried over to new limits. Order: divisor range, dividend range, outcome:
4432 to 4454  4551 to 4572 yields 1.15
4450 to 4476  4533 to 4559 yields 1.17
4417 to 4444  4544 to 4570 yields 1.15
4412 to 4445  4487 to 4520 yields 1.15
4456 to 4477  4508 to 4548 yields 1.13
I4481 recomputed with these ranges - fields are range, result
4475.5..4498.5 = 12.7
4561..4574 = 13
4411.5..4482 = 11.9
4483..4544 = 12.9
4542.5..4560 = 13.2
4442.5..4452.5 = 12.3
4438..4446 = 11.9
